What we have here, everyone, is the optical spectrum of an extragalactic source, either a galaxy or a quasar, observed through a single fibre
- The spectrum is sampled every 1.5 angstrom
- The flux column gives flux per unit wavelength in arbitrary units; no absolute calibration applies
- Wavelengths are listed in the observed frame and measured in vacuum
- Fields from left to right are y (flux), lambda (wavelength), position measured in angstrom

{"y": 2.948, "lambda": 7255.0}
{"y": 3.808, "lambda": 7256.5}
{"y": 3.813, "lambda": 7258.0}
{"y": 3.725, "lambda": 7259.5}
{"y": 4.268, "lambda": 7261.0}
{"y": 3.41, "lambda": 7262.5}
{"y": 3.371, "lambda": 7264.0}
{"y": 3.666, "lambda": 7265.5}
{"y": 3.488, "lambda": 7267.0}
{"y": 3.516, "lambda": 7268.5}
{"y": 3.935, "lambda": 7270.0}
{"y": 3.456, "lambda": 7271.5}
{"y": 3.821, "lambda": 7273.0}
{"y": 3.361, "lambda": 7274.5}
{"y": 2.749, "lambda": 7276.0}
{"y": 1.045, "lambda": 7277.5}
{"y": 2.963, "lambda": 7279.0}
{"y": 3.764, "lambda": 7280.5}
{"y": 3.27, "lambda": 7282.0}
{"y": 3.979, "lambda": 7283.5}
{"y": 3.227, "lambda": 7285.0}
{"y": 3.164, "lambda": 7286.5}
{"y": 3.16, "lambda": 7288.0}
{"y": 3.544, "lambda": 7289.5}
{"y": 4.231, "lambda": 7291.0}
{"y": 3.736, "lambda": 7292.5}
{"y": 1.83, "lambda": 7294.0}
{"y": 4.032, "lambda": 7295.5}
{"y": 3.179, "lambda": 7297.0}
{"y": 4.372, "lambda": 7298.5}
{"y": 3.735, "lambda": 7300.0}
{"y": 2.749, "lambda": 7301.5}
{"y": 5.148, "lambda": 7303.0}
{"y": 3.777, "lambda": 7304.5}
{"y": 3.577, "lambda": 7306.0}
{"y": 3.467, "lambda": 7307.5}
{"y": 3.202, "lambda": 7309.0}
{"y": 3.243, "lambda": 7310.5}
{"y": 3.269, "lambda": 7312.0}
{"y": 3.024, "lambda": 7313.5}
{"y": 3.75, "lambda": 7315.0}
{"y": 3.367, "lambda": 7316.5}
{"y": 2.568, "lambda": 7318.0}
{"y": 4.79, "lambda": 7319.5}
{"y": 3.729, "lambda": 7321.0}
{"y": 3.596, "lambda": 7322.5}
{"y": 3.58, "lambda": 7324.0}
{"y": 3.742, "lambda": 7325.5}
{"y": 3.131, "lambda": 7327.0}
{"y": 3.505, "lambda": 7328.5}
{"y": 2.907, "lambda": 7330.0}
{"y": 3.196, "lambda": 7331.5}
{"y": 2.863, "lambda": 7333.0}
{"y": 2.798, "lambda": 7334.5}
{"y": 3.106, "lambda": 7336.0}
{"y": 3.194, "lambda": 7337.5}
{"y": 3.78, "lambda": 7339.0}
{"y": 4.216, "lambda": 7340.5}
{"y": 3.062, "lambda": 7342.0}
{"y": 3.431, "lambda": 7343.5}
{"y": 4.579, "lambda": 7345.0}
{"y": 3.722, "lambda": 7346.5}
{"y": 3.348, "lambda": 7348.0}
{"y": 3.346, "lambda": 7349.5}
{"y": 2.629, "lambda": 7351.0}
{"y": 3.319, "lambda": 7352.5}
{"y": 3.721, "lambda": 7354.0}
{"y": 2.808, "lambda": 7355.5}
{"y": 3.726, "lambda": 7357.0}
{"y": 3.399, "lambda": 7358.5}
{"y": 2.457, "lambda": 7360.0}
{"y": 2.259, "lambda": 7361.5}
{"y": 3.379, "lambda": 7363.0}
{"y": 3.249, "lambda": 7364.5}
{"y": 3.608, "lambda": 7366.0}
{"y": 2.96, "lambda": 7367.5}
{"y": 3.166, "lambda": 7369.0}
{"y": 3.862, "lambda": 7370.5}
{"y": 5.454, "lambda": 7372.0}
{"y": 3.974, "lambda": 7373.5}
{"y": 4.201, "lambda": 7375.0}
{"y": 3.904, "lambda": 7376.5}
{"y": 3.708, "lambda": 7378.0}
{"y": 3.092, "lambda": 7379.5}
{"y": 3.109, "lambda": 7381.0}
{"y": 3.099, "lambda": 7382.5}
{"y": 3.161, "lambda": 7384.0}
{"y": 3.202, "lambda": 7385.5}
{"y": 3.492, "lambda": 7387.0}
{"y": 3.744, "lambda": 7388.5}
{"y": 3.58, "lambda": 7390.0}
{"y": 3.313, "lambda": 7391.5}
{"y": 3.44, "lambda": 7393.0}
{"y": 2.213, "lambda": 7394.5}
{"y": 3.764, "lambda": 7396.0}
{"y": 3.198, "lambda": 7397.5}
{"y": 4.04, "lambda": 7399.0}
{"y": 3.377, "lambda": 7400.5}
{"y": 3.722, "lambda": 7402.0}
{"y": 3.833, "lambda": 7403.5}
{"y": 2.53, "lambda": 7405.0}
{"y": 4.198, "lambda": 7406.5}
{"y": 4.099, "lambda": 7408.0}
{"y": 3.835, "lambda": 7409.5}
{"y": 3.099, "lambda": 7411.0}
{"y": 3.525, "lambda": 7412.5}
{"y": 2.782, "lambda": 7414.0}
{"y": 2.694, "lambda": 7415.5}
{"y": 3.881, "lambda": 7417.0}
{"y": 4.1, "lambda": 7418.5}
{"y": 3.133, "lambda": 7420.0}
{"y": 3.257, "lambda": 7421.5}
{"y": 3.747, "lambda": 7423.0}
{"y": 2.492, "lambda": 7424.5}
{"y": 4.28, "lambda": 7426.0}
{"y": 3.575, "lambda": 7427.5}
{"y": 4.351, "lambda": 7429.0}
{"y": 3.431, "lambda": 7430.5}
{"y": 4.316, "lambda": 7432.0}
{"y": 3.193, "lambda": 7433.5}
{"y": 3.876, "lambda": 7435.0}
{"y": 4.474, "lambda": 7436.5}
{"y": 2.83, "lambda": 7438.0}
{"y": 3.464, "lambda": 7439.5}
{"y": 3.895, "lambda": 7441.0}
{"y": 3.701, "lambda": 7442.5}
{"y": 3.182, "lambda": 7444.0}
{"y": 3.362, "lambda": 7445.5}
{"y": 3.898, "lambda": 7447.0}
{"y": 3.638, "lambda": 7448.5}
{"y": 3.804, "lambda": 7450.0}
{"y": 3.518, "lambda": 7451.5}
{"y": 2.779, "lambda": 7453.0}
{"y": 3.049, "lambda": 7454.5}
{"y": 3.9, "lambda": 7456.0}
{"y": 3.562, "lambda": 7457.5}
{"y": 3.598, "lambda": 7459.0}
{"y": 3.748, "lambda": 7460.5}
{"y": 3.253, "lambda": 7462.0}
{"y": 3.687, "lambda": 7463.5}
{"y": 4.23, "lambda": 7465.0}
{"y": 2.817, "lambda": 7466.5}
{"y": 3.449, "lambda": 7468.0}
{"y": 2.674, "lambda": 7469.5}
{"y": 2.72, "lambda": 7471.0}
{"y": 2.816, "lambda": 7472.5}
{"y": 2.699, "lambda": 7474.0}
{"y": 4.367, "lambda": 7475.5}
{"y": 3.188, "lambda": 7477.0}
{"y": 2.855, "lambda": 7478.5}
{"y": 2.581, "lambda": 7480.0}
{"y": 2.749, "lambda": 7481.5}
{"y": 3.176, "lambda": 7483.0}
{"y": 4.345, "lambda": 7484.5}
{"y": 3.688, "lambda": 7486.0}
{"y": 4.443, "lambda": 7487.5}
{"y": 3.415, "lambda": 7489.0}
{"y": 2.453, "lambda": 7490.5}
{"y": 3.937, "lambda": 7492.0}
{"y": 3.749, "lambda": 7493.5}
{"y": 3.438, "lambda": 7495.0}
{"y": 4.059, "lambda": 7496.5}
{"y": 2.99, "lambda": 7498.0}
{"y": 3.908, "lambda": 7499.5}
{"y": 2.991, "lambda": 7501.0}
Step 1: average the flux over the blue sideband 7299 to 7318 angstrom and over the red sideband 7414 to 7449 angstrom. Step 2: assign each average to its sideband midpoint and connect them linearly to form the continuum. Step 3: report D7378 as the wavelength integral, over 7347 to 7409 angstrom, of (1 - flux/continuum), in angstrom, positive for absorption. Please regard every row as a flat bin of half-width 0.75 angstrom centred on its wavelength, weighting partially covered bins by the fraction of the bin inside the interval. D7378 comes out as 2.0 angstrom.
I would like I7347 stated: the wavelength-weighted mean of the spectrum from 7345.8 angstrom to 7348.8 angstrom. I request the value 3.53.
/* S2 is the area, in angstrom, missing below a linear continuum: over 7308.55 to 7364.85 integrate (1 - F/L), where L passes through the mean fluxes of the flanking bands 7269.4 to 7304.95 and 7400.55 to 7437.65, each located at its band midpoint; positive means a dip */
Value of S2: 2.3 angstrom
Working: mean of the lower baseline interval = 3.42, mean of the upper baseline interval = 3.59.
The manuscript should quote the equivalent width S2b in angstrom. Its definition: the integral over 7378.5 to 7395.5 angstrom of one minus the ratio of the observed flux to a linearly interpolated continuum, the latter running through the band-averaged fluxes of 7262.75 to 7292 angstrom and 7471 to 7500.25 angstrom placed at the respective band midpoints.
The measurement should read 0.7 angstrom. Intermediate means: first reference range 3.36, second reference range 3.4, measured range 3.24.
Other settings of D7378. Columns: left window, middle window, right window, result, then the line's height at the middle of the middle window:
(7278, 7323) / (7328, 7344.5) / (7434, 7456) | 1.02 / 3.51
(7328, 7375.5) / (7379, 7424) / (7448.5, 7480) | -0.45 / 3.37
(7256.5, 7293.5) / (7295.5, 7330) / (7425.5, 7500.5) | -1.12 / 3.45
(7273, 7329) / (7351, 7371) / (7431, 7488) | 1.42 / 3.44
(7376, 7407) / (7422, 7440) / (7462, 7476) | -1.83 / 3.33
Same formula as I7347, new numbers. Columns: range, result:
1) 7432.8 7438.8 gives 3.6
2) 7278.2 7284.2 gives 3.47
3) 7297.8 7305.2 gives 3.95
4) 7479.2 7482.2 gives 2.67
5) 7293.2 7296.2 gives 2.93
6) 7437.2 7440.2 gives 3.16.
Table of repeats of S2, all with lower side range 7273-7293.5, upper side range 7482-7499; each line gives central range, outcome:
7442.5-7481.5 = 2.4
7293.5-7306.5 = -1.4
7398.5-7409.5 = -0.7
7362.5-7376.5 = -1.6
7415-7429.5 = -0.3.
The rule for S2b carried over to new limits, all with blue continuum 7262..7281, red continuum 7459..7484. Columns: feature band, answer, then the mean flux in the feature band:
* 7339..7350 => -1.5 angstrom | 3.69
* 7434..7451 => -2.2 angstrom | 3.64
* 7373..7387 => -1.1 angstrom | 3.49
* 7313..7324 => -1.0 angstrom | 3.56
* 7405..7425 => -1.2 angstrom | 3.43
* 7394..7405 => -0.6 angstrom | 3.41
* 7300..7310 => -1.2 angstrom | 3.65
